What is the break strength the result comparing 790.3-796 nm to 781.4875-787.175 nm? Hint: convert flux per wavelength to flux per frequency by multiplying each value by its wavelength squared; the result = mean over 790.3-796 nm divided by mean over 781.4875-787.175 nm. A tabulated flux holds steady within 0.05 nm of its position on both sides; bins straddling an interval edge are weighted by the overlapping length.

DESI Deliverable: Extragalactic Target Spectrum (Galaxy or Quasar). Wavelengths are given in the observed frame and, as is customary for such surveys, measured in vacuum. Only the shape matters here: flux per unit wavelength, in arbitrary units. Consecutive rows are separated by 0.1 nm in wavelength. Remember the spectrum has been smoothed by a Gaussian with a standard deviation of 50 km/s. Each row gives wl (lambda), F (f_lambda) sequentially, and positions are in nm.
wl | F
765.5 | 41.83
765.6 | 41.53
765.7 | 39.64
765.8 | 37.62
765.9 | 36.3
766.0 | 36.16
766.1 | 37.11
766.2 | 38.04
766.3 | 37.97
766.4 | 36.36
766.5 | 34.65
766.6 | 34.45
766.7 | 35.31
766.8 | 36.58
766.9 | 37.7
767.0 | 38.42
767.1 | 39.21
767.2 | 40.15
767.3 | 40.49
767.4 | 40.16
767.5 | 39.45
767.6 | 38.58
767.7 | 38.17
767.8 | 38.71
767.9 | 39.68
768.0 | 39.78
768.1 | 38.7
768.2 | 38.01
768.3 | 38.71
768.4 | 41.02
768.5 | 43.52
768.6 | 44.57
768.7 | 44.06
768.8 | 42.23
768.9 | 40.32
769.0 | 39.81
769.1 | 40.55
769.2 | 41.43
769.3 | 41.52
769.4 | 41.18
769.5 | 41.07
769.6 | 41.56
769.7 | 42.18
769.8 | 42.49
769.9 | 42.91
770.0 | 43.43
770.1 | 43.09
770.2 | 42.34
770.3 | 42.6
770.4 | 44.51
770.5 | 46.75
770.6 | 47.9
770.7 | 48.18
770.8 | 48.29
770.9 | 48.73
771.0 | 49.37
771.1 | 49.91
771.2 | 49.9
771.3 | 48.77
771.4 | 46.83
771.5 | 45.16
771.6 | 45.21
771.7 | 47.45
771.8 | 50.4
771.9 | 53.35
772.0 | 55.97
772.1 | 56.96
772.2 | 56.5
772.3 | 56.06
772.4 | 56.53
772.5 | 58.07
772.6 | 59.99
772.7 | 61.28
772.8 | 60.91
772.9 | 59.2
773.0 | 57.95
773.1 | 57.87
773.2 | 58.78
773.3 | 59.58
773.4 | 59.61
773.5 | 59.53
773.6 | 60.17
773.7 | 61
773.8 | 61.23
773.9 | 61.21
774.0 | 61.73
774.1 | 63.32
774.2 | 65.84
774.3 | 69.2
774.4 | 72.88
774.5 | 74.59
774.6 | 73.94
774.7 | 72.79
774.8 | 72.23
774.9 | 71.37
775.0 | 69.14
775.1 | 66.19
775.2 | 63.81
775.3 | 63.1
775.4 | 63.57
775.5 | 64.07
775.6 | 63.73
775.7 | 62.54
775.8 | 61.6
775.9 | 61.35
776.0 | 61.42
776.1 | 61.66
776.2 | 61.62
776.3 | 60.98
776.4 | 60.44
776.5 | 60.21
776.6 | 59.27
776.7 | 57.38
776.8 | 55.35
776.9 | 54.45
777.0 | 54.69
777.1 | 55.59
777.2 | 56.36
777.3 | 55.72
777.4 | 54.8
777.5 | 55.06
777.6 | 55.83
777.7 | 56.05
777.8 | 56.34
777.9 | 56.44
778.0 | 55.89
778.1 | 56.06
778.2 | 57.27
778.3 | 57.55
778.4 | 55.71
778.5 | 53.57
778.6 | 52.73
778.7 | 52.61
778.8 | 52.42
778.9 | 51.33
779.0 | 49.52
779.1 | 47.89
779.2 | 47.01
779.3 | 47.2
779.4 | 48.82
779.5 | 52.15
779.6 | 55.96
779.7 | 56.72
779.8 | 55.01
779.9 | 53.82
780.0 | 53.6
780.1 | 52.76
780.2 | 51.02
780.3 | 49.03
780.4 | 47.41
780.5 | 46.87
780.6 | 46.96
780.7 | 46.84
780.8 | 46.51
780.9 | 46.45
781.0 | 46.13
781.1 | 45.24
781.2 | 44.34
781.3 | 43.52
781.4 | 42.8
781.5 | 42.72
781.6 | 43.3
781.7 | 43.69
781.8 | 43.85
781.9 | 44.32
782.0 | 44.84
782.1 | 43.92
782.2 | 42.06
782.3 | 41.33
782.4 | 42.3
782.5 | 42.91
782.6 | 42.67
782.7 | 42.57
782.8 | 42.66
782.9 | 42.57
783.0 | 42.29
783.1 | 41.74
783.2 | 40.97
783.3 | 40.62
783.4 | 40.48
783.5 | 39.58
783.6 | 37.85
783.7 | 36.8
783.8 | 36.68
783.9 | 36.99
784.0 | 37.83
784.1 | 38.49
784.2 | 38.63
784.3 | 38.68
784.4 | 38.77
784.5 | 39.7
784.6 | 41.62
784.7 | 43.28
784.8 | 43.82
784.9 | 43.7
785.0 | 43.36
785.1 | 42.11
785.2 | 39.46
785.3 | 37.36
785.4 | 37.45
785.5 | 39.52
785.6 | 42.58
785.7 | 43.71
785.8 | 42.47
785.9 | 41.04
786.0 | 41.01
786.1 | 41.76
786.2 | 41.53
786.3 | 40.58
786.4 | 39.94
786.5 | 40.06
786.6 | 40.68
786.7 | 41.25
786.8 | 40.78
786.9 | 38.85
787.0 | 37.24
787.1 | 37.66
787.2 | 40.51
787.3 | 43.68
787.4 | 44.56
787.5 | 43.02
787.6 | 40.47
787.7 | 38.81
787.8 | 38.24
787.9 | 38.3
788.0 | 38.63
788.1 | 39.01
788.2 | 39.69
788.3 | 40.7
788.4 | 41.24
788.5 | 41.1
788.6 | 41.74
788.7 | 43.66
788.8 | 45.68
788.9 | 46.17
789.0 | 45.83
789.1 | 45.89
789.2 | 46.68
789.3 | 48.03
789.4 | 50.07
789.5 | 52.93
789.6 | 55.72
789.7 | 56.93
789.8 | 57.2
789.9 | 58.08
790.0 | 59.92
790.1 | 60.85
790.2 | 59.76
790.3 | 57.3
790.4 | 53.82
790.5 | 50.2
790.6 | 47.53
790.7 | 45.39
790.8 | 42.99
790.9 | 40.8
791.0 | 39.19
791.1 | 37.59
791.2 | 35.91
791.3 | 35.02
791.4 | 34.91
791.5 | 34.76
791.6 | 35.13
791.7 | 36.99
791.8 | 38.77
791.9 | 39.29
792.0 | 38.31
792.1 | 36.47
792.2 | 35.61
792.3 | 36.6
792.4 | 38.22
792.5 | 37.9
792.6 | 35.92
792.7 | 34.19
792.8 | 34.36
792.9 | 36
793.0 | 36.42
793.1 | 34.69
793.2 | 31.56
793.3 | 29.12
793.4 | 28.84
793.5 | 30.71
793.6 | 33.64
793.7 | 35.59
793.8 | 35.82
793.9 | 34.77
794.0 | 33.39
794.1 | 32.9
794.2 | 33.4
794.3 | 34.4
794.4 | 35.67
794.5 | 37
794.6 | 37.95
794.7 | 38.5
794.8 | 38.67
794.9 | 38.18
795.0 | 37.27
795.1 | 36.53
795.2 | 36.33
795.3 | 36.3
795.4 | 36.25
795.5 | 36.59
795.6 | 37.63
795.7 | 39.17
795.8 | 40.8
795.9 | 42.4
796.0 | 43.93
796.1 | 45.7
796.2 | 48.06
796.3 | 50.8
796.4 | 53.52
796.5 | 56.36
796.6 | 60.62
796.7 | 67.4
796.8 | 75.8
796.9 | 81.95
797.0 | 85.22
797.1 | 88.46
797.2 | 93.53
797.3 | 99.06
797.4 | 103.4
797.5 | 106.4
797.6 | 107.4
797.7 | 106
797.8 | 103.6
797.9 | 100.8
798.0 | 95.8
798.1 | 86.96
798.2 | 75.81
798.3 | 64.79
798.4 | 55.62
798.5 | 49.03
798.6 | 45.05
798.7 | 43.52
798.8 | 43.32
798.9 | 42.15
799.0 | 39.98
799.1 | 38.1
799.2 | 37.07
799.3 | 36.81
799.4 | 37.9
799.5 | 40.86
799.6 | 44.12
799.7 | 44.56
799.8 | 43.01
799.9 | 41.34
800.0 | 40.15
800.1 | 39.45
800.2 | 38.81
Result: 0.93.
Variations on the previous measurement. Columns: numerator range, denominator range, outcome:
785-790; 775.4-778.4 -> 0.76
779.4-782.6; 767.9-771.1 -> 1.13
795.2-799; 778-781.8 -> 1.37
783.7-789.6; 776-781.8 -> 0.81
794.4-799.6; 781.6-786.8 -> 1.46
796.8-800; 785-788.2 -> 1.70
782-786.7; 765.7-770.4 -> 1.07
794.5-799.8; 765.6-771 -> 1.53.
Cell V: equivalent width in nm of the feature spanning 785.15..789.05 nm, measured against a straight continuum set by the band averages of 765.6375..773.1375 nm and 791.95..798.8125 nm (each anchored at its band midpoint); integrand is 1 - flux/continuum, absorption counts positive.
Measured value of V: 0.674 nm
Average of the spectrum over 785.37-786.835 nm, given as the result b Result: 41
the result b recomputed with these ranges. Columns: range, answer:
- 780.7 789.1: 41.5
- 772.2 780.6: 58.4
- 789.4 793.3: 42.9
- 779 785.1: 44.4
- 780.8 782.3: 44.1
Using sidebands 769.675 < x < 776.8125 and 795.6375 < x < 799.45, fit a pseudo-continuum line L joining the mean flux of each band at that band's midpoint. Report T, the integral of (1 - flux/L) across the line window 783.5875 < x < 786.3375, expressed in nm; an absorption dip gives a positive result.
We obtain 0.94 nm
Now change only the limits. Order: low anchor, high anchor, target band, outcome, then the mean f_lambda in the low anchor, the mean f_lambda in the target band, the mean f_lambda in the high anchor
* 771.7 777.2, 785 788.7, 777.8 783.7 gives 0.40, 61.3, 47.5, 40.5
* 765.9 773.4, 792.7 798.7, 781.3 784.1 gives 0.45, 45.2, 41.5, 53.8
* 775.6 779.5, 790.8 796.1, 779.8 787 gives 0.90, 55.9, 42.6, 36.4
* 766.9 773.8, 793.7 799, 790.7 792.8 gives 0.68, 47.3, 37.4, 57.1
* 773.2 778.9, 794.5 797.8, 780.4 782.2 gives 0.47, 60.7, 44.8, 59.9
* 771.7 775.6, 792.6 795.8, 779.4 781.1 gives 0.11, 62.2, 50.3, 35.3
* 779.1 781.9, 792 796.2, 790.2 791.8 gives -0.13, 48.1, 42.3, 36.4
